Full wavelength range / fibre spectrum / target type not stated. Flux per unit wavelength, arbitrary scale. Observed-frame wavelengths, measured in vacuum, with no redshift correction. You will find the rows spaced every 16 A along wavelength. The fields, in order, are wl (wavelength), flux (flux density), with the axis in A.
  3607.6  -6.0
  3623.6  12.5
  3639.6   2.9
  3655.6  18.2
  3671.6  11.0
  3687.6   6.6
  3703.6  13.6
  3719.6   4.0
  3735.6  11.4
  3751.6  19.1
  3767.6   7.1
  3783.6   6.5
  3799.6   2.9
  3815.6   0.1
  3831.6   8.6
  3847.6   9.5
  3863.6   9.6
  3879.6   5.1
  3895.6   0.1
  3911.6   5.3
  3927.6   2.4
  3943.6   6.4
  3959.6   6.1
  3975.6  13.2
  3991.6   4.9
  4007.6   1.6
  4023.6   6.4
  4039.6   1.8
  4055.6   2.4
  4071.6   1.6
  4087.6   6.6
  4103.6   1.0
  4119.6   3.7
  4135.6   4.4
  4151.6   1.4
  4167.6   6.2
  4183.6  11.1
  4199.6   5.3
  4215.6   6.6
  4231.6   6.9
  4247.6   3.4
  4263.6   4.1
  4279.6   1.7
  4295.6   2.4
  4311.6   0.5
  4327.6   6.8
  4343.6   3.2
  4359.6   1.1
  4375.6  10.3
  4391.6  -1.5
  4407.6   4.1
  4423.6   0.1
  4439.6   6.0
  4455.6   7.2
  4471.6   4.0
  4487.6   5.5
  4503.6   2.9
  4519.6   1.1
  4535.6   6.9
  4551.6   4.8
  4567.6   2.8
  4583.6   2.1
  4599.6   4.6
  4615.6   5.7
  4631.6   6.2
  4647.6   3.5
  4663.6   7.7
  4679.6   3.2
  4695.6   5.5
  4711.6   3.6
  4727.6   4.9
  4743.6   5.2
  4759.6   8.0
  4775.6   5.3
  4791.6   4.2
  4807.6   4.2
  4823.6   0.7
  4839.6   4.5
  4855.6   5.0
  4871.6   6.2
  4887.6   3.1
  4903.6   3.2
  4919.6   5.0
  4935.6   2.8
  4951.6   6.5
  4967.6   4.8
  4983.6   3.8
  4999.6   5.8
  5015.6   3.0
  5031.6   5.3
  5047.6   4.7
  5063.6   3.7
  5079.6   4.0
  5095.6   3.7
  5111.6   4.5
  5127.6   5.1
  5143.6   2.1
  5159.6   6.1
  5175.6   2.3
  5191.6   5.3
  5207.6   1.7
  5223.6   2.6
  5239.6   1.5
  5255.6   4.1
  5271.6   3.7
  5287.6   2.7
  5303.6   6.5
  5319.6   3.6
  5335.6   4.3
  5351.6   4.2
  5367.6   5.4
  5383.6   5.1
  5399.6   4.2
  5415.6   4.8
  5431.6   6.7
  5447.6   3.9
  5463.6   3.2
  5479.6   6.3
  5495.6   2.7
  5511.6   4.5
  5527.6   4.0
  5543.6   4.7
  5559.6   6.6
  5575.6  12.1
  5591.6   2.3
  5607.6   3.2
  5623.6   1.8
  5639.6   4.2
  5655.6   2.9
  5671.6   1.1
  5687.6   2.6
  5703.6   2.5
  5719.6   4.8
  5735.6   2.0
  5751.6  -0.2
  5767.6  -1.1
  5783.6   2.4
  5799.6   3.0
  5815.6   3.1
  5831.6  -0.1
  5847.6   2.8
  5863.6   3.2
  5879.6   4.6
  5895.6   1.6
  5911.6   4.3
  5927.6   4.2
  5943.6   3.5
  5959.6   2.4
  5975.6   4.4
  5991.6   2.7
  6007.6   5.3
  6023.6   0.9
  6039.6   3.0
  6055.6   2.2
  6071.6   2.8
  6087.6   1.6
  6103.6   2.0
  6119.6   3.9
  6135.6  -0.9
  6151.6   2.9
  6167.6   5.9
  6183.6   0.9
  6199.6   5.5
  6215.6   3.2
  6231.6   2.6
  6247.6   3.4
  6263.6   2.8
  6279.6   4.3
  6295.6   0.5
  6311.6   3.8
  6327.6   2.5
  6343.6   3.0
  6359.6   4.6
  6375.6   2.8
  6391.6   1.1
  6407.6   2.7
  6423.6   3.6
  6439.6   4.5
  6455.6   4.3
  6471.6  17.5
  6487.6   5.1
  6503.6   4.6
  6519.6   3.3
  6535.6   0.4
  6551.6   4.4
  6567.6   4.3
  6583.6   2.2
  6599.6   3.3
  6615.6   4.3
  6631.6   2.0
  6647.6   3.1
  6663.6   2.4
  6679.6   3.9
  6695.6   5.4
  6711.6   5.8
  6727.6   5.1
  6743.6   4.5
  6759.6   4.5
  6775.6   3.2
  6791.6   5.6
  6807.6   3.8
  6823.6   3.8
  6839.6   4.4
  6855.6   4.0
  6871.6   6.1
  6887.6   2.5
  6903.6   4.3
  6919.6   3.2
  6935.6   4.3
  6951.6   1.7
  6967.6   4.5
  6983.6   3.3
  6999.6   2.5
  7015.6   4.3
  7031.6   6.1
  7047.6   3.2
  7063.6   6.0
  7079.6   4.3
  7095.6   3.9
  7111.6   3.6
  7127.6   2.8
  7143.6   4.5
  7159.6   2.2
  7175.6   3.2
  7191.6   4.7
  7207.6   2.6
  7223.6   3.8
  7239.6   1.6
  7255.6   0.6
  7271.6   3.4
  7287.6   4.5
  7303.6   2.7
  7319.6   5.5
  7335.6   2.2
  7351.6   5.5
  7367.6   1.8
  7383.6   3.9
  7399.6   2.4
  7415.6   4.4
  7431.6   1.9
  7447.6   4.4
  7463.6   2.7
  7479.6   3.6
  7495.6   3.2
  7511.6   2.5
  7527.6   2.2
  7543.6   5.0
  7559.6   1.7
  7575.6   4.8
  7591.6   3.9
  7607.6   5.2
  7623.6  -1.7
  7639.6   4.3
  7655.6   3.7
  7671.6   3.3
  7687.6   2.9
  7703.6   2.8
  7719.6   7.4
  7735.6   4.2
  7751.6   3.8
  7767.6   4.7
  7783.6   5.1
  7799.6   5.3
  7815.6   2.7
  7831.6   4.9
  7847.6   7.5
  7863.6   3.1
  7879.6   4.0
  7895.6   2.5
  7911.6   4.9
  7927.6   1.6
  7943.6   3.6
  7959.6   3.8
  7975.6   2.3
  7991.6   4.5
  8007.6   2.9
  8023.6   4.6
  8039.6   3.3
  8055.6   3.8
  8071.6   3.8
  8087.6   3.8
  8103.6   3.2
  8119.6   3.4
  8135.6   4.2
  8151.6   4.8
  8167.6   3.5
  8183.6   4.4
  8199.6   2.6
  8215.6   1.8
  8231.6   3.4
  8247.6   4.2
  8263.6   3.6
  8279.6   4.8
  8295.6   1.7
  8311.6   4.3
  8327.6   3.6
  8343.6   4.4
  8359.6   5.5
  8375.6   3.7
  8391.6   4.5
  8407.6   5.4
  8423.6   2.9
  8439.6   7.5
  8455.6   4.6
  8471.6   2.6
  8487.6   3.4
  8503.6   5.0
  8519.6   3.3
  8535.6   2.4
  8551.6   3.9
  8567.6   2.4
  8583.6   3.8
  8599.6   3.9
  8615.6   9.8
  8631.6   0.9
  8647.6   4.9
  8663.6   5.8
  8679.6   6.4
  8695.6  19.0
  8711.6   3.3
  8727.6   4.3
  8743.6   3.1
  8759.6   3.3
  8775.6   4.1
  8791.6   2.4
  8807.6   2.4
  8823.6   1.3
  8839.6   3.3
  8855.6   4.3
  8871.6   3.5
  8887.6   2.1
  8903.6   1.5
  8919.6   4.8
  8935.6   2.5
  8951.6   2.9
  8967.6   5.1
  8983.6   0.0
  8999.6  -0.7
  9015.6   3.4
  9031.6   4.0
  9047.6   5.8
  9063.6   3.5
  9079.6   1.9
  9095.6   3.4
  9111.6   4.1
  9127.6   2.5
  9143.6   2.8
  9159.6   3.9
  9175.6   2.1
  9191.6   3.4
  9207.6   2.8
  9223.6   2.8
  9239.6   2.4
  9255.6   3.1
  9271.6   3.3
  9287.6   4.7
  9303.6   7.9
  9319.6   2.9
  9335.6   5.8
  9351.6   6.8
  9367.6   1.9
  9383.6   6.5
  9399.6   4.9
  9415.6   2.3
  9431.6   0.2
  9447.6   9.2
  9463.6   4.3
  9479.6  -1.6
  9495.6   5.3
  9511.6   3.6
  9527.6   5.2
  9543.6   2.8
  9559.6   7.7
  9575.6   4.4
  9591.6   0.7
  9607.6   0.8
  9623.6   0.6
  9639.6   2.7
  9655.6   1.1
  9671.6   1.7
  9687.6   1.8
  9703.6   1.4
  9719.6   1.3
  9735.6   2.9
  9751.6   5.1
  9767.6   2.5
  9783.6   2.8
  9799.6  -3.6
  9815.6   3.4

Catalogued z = 0.74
